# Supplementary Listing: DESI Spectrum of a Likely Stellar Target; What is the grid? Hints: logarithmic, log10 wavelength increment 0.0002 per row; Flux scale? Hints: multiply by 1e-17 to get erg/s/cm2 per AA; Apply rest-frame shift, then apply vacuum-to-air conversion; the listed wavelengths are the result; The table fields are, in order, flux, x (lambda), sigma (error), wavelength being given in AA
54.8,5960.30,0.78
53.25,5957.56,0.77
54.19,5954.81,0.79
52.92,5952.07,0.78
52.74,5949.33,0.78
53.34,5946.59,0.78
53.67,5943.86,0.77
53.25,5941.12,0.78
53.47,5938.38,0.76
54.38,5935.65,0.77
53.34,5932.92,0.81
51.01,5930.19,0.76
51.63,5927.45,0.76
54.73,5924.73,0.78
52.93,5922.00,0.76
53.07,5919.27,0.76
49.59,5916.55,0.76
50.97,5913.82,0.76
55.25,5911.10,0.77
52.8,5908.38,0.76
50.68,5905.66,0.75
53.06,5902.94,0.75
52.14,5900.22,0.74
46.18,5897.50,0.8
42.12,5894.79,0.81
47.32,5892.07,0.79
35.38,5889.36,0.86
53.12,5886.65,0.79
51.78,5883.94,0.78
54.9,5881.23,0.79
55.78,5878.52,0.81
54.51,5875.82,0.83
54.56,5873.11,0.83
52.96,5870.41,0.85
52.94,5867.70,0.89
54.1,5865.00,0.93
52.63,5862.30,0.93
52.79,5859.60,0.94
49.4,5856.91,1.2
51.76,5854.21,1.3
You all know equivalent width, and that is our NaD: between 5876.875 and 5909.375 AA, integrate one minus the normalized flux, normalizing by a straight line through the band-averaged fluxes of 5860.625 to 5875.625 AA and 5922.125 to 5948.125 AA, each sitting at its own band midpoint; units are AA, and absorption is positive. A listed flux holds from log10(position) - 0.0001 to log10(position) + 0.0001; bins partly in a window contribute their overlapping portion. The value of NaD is 2.3 AA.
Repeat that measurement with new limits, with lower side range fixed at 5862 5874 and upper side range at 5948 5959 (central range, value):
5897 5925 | 0.7 AA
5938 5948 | 0.0 AA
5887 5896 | 1.8 AA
